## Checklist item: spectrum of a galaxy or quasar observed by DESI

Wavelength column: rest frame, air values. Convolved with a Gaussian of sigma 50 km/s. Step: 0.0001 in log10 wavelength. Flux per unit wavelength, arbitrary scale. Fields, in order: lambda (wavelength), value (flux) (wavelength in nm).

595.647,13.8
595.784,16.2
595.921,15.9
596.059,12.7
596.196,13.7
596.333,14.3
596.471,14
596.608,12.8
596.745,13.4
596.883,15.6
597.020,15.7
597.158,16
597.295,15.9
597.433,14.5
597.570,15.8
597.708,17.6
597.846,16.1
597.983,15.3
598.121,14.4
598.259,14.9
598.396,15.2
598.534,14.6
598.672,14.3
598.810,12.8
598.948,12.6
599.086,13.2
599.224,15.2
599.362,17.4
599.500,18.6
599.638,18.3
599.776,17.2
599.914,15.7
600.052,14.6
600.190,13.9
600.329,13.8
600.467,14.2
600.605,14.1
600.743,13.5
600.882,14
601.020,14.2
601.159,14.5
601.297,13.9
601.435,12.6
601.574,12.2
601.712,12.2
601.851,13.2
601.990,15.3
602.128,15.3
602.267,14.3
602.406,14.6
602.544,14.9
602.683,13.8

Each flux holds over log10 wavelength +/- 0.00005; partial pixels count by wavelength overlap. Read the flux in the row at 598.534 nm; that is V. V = 14.6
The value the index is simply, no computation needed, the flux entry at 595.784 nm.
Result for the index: 16.2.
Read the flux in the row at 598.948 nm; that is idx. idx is 12.6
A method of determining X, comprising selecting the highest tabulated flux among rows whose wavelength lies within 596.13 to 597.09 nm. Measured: 15.7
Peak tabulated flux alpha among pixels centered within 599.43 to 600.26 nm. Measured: 18.6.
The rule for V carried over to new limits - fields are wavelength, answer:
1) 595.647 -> 13.8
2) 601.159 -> 14.5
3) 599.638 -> 18.3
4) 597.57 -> 15.8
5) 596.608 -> 12.8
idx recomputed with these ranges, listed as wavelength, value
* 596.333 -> 14.3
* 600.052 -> 14.6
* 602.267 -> 14.3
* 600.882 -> 14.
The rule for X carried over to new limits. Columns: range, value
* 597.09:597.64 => 16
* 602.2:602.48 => 14.6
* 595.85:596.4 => 15.9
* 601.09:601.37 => 14.5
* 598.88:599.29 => 15.2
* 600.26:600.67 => 14.2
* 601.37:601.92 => 13.2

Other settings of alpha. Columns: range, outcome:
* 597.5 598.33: 17.6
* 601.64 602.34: 15.3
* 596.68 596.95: 15.6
